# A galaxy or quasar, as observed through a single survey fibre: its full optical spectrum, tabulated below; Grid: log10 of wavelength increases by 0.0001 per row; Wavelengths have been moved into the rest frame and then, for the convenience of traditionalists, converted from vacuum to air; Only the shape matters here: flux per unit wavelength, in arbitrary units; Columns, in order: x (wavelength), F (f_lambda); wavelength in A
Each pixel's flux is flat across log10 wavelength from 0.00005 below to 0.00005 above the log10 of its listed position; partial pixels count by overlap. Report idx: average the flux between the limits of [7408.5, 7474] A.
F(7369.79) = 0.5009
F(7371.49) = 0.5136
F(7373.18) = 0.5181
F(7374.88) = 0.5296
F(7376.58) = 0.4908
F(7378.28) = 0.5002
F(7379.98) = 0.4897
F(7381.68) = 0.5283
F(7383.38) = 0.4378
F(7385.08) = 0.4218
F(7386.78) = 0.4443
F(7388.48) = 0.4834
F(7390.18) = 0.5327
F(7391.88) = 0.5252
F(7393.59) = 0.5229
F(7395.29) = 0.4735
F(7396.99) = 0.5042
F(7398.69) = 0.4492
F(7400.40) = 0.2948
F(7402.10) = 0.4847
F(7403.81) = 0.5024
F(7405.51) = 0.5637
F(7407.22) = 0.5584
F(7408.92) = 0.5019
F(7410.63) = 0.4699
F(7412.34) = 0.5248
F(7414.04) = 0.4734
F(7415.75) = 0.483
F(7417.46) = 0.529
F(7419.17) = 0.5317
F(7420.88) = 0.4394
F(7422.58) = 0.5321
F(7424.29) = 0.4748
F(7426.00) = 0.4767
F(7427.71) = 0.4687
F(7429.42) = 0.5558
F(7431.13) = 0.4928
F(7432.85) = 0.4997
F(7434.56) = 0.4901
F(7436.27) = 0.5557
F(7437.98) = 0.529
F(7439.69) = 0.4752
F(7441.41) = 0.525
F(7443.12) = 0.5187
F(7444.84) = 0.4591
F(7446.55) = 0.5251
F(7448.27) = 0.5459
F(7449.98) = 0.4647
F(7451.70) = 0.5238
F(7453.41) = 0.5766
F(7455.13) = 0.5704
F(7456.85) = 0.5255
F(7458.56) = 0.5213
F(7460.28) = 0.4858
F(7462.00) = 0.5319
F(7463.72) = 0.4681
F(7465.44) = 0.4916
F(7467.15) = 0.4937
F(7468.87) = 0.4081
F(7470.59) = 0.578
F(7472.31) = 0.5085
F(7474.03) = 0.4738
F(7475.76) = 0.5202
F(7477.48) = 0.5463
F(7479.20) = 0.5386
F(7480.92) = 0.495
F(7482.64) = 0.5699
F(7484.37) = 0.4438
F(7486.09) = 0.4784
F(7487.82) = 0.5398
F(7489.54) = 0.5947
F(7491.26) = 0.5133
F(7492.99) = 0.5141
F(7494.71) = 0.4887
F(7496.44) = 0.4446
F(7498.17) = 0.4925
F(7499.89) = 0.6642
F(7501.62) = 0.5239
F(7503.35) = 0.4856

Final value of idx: 0.506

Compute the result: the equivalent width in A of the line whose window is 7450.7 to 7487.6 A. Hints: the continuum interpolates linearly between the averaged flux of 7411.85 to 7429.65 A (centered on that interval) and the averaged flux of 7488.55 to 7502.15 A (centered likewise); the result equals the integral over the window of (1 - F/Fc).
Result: 0.4 A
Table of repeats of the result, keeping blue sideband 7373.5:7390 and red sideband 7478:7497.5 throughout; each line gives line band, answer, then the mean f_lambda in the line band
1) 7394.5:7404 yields 0.8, 0.448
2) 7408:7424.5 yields -0.1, 0.497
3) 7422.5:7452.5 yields -0.4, 0.505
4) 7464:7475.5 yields 0.3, 0.493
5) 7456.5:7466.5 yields 0.0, 0.503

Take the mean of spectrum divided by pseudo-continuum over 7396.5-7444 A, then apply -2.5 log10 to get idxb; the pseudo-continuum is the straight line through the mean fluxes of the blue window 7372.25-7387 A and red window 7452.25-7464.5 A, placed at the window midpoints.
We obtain 0.02 mag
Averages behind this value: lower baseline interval 0.486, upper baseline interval 0.526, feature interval 0.496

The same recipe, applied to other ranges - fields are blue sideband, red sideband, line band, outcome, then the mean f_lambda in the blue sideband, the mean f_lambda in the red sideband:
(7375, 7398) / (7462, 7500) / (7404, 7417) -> -0.03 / 0.49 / 0.51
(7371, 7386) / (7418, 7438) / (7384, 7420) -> 0.02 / 0.492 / 0.503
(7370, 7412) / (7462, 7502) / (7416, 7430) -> 0.00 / 0.49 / 0.513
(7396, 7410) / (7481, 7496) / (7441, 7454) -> -0.04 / 0.482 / 0.515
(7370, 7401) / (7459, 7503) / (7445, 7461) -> -0.04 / 0.483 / 0.512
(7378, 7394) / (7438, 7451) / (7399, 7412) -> 0.02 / 0.487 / 0.504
